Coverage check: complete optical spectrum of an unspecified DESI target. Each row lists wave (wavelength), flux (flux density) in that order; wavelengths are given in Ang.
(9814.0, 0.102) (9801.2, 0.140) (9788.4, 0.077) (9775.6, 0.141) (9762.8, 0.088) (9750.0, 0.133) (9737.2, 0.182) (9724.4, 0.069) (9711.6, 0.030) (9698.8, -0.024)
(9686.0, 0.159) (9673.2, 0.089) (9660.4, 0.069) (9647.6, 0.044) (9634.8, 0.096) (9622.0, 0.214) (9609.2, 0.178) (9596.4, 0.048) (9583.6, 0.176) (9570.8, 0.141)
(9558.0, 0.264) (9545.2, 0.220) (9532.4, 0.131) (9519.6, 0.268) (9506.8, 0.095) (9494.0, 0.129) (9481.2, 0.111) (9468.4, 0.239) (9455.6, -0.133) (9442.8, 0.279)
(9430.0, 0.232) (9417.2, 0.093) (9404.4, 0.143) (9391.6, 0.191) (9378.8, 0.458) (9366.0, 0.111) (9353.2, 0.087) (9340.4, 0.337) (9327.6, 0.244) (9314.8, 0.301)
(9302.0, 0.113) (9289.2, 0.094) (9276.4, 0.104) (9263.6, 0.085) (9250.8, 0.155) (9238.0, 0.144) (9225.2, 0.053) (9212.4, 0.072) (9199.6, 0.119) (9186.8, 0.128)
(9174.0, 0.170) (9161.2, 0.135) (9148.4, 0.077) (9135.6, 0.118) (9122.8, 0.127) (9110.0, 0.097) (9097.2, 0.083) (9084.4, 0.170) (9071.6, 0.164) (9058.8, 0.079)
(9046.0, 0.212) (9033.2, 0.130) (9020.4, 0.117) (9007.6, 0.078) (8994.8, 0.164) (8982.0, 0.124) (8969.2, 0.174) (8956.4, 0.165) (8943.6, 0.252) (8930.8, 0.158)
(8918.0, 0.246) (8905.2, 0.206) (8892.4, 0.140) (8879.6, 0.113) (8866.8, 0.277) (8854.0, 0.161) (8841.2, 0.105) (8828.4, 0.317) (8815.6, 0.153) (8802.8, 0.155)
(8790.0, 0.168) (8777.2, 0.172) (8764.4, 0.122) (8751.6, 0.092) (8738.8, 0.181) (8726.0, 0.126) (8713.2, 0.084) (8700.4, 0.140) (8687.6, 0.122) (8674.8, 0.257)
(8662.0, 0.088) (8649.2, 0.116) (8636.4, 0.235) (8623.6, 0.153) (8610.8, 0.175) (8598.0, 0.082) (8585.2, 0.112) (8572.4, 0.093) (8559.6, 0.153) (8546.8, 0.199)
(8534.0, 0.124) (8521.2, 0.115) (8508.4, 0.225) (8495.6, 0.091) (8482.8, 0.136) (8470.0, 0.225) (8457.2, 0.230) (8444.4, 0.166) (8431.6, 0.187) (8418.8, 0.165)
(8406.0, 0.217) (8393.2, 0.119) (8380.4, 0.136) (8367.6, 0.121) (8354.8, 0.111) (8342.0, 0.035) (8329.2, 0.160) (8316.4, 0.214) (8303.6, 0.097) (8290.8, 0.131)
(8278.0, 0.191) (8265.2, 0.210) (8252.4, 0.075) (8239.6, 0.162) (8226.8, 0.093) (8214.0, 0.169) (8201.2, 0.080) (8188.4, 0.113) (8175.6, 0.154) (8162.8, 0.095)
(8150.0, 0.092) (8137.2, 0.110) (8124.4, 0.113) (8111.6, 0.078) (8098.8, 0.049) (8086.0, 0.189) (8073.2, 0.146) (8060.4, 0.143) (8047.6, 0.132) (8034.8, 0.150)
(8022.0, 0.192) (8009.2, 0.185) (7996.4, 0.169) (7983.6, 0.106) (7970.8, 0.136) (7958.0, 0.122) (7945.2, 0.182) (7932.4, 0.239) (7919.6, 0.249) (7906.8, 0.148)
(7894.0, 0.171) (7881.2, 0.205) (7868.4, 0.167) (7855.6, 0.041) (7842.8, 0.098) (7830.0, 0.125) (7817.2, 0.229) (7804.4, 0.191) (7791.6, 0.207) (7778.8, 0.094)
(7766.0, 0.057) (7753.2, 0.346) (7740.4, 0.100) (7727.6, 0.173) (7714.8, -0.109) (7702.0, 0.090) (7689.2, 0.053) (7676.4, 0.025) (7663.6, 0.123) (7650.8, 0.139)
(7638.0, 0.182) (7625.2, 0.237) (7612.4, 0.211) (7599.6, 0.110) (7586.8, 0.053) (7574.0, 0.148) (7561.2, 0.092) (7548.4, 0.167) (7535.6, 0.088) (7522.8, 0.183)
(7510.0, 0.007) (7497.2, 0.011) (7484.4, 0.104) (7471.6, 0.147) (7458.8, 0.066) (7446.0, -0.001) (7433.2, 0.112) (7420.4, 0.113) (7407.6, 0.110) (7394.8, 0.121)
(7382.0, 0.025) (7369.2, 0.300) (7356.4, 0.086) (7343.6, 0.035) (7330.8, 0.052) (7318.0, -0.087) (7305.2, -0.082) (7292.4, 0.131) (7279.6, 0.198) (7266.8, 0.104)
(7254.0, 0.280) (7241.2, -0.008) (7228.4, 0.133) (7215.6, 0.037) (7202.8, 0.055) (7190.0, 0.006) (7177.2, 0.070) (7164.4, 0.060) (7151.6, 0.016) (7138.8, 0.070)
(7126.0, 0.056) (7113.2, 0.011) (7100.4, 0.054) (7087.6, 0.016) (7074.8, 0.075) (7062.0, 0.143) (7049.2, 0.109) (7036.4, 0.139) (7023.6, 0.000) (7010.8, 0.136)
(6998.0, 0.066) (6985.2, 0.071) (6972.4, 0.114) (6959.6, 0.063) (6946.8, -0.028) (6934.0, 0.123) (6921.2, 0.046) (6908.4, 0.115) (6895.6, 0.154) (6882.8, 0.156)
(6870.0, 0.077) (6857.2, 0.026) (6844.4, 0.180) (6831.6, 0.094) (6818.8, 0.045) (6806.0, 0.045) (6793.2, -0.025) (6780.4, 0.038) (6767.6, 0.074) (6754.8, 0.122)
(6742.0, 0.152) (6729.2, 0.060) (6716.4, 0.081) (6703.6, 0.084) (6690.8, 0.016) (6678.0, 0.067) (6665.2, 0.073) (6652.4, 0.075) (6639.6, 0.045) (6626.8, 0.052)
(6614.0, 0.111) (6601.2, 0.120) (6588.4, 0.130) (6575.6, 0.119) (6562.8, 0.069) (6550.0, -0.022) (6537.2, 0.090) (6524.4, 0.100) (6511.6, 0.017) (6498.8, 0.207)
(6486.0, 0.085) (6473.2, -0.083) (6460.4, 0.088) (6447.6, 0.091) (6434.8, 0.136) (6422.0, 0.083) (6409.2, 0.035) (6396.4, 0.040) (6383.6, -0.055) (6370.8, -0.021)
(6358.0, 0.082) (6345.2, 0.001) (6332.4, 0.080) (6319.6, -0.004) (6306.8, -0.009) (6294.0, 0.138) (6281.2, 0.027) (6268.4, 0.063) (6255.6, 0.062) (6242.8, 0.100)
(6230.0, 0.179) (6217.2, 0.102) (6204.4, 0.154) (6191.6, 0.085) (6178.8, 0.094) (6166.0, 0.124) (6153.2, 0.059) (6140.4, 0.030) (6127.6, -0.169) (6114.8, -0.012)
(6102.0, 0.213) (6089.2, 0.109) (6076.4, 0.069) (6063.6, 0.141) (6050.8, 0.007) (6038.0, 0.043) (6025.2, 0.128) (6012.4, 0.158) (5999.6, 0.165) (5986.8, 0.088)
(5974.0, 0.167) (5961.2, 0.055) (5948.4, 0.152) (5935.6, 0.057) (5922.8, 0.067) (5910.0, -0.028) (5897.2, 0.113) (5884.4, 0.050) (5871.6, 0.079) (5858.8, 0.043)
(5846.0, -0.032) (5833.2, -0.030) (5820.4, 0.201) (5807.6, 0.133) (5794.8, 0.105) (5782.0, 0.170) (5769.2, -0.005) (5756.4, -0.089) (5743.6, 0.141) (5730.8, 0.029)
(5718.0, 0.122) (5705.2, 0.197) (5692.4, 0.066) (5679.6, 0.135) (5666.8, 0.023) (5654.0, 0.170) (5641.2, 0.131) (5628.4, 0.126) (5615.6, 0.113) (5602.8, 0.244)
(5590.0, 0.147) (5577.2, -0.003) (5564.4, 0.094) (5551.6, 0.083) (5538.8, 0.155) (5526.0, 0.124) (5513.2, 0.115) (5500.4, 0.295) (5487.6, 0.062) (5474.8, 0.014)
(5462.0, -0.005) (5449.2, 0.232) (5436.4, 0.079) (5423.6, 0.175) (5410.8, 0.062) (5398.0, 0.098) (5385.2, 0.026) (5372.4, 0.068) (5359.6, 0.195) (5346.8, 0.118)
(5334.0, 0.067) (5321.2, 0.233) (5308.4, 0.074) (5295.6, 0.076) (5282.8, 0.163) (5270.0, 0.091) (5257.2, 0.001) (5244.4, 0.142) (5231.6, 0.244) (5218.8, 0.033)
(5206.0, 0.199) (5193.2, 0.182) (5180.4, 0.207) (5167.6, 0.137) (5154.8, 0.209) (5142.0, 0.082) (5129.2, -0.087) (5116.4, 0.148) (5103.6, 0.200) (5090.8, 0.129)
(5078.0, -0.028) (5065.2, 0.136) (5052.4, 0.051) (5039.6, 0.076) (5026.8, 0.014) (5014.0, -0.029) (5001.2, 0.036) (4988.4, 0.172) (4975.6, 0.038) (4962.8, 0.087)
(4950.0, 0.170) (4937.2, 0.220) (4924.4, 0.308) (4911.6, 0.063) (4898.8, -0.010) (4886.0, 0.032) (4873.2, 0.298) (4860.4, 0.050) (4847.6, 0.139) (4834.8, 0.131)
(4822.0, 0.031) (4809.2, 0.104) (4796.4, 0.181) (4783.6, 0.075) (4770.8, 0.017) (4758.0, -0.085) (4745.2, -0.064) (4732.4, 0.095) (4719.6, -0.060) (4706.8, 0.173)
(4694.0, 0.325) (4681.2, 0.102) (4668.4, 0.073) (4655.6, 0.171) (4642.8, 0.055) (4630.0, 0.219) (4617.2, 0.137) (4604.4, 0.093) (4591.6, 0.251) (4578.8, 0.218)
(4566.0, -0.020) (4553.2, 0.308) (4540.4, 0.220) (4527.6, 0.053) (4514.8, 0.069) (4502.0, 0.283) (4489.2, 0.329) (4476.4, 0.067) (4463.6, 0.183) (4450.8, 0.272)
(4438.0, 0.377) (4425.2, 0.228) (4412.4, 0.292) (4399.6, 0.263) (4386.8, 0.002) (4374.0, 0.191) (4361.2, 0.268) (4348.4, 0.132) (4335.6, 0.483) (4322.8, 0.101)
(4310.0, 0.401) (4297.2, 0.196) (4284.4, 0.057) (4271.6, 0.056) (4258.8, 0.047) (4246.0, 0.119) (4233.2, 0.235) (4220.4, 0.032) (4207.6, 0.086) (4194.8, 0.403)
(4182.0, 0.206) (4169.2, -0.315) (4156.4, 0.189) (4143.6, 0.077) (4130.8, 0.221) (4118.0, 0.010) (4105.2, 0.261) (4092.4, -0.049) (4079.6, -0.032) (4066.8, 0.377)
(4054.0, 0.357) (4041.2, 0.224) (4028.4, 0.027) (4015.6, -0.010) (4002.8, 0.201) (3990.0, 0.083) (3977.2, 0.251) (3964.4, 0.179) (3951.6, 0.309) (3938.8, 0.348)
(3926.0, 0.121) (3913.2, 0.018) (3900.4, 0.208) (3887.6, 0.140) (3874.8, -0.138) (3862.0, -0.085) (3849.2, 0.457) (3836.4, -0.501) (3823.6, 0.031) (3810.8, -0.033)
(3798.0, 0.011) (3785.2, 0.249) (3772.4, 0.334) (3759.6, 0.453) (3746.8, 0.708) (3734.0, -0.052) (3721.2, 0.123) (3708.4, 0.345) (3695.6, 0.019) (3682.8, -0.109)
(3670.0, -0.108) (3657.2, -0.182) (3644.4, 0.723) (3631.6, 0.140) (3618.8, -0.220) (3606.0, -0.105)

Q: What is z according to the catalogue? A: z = 0.98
